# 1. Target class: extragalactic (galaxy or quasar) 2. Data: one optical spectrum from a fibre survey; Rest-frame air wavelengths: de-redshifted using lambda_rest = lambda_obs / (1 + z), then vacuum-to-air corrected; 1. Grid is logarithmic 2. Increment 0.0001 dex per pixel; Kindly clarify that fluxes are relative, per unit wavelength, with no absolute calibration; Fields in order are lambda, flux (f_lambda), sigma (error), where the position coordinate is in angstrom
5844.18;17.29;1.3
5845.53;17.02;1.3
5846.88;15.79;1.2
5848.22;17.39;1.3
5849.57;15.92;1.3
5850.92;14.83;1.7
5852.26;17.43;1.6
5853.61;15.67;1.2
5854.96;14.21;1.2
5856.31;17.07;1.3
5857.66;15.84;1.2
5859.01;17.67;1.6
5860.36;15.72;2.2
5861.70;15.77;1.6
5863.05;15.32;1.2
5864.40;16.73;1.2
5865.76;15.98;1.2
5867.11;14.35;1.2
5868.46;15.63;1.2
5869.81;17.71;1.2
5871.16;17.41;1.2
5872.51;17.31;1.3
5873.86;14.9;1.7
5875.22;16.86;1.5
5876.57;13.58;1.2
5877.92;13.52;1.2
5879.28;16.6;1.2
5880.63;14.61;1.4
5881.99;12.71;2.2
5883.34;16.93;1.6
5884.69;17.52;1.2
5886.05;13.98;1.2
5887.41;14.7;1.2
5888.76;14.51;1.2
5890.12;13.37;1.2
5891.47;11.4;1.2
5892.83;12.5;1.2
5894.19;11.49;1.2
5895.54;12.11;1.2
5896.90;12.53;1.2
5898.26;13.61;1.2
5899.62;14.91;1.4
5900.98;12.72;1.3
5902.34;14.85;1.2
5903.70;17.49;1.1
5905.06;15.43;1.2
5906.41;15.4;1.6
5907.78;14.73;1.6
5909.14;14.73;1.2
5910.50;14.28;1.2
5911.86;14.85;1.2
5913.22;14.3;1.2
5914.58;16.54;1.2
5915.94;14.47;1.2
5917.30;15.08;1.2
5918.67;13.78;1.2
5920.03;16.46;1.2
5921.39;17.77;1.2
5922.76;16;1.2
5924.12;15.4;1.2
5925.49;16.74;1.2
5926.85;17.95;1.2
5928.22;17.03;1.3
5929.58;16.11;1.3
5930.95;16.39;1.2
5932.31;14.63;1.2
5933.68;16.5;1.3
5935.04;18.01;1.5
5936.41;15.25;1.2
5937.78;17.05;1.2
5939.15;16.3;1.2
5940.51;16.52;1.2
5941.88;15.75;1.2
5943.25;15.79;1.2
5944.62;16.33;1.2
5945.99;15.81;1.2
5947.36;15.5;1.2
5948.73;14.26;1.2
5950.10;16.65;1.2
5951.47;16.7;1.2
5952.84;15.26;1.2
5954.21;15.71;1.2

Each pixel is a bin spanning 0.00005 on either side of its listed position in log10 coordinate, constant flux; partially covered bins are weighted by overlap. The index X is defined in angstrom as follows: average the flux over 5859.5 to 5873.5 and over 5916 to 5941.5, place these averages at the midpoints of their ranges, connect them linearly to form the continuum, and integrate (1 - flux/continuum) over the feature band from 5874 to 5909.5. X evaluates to 4.1 angstrom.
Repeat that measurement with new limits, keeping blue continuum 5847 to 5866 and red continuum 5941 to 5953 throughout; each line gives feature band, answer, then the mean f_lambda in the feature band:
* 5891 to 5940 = 2.31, 15.2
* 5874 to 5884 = 0.66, 15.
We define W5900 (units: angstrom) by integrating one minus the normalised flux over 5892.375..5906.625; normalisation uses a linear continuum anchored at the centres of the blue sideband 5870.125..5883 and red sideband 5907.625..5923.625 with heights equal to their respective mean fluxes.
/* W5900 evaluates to 1.3 angstrom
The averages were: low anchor 15.4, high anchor 15.3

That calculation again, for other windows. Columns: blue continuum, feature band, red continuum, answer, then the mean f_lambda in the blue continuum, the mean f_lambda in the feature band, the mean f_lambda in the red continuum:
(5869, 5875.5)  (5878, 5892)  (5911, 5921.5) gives 1.5 angstrom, 16.8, 14.6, 15.3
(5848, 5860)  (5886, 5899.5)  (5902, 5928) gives 2.4 angstrom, 16.2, 13.1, 15.6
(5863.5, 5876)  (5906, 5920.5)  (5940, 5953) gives 1.0 angstrom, 16.3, 14.9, 15.9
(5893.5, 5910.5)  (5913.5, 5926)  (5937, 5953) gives -0.7 angstrom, 14.2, 15.7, 16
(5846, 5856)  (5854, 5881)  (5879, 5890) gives -0.6 angstrom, 16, 15.9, 15.1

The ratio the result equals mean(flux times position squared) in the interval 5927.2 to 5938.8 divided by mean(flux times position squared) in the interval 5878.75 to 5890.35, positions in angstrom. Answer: 1.11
